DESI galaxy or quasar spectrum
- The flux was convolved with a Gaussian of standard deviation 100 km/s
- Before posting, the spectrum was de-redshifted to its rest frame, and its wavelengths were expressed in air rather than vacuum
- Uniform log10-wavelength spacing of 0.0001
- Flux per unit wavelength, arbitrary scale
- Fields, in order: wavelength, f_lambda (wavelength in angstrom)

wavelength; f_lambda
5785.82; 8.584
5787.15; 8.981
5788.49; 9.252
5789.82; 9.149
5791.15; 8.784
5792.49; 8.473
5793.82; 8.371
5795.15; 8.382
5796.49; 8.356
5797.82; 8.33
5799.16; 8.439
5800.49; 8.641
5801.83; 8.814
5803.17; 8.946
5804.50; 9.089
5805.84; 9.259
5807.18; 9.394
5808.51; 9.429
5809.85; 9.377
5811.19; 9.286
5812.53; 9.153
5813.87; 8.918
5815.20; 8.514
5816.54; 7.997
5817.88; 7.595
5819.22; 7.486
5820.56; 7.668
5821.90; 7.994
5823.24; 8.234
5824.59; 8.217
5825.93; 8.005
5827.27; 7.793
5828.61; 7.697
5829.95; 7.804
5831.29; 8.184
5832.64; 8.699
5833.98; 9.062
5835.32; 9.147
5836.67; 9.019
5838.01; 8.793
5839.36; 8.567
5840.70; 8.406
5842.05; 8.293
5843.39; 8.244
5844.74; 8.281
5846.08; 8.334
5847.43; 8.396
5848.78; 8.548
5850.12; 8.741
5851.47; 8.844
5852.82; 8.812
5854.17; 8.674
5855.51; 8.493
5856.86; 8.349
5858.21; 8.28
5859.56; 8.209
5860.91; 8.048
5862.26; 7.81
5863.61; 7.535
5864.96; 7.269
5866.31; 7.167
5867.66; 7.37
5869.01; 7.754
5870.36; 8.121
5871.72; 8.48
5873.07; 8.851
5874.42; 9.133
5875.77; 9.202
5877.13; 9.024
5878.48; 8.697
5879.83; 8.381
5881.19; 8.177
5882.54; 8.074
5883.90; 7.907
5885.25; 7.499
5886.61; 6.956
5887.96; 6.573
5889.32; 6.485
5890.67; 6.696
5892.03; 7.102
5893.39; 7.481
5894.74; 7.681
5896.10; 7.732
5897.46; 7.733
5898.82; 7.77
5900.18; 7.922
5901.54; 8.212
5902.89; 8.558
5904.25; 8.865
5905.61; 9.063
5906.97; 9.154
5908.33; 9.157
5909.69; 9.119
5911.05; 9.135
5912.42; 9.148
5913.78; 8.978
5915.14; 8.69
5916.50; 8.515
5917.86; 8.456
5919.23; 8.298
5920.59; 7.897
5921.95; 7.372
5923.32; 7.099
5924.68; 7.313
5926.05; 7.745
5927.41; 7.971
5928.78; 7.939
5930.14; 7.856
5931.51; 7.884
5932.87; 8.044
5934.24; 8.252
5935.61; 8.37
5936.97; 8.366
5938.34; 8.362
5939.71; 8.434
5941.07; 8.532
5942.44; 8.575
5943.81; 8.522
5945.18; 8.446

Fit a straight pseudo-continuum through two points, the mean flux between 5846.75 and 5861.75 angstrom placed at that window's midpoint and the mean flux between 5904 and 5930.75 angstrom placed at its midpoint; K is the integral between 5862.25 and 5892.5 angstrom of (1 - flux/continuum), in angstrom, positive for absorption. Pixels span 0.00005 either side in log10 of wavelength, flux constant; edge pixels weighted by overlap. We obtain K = 2.15 angstrom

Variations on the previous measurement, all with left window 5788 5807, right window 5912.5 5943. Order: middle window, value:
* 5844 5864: 0.3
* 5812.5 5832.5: 1.3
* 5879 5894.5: 1.7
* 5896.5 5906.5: 0.0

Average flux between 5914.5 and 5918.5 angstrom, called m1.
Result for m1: 8.56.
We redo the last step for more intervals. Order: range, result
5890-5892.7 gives 6.89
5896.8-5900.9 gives 7.8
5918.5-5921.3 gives 8.09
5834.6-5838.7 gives 8.98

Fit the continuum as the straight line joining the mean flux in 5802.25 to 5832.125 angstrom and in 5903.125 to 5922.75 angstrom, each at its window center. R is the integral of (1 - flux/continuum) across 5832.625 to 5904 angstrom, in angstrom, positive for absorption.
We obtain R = 3.6 angstrom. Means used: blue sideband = 8.46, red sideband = 8.69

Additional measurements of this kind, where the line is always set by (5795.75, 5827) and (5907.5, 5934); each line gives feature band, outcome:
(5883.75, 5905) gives 1.9 angstrom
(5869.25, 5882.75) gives -0.4 angstrom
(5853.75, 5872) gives 1.0 angstrom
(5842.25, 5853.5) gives -0.1 angstrom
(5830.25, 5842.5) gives -0.3 angstrom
